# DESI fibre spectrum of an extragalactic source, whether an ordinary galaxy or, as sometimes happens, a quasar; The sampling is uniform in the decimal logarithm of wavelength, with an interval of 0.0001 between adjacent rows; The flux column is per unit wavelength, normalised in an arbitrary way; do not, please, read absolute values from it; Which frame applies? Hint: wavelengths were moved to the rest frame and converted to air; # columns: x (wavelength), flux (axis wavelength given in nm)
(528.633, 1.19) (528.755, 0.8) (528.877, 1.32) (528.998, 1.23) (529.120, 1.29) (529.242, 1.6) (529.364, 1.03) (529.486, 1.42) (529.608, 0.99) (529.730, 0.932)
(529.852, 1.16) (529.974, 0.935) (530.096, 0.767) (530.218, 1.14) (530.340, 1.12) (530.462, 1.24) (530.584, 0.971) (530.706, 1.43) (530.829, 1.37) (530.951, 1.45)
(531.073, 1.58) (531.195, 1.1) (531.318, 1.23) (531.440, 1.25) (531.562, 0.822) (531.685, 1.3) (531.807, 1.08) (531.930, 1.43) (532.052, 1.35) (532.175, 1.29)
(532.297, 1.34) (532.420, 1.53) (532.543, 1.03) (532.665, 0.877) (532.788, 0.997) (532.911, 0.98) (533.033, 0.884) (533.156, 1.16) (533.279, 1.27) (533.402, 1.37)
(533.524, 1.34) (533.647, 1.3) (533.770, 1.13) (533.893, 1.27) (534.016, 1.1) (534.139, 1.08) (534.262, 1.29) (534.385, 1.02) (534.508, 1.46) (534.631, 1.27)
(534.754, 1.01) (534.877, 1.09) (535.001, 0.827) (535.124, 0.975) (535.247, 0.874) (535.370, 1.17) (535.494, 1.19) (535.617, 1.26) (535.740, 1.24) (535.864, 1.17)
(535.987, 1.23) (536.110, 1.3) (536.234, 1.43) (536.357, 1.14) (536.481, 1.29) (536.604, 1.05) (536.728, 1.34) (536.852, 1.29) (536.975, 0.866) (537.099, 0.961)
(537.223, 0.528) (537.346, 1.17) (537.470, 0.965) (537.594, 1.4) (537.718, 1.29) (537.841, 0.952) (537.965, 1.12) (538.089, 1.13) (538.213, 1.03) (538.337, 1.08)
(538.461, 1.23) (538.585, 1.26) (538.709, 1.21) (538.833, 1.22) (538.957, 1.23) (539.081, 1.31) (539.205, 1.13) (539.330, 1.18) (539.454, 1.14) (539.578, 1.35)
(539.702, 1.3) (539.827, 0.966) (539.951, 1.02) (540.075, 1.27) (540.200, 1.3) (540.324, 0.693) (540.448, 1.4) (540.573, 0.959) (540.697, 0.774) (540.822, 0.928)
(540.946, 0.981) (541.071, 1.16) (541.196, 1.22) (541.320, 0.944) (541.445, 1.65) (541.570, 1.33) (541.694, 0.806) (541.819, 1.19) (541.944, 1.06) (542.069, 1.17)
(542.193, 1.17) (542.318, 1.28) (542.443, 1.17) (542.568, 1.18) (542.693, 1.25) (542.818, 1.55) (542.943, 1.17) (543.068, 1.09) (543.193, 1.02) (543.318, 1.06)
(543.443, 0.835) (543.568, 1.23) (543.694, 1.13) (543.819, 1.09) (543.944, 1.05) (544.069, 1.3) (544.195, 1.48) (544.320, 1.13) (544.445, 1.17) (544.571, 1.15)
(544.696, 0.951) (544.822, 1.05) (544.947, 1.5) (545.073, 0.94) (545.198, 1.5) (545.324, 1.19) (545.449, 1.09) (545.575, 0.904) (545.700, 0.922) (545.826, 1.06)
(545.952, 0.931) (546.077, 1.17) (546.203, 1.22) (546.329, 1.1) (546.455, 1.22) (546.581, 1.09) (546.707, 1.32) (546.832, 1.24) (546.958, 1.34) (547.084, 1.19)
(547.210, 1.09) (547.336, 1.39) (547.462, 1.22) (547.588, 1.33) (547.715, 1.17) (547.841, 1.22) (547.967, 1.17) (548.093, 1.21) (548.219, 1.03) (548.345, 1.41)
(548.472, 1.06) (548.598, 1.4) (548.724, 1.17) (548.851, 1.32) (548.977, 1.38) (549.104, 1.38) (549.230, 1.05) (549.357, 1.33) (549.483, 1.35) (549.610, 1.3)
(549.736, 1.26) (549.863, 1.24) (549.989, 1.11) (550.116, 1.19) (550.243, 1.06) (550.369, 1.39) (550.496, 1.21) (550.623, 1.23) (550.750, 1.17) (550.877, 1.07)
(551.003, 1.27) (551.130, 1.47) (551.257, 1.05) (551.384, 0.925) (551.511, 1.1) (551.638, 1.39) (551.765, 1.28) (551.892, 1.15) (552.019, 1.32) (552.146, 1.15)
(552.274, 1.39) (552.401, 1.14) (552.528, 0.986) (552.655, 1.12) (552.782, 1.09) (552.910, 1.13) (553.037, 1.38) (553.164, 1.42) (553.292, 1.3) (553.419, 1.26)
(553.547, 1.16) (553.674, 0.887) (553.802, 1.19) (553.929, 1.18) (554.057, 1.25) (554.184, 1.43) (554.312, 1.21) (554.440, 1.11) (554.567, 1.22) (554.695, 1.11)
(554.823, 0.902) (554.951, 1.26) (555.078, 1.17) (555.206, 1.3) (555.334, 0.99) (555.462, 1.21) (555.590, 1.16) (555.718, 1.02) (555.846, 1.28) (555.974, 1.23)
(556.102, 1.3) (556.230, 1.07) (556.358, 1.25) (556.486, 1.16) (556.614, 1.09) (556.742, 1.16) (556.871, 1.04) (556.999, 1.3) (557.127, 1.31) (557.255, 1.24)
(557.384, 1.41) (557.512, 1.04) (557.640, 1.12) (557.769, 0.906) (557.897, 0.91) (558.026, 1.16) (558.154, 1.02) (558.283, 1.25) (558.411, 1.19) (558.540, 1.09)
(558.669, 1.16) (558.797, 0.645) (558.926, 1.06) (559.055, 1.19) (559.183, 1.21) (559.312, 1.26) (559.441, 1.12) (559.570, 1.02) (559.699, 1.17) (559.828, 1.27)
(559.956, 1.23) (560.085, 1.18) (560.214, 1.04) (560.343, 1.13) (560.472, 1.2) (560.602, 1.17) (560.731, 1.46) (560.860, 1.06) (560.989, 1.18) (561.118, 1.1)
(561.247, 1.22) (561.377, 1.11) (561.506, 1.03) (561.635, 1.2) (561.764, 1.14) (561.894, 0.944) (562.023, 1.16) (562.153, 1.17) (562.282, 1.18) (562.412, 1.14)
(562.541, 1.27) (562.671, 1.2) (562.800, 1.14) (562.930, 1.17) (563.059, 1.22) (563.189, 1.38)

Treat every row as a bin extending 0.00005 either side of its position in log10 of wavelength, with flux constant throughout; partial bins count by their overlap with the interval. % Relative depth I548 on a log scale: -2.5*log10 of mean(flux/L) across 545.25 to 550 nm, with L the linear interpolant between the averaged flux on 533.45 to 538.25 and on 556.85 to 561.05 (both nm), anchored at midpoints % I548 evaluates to -0.05 mag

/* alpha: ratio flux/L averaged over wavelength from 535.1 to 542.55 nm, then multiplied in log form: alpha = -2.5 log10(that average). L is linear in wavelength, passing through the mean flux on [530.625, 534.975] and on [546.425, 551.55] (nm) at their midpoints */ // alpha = 0.07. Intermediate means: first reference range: 1.21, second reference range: 1.22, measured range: 1.14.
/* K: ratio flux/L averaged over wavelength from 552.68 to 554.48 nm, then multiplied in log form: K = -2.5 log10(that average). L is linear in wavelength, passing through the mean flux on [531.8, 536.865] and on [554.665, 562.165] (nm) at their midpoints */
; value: -0.06 mag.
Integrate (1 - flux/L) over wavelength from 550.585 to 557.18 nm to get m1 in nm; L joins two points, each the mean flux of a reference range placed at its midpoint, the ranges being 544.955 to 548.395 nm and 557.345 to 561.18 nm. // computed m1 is -0.21 nm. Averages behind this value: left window 1.18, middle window 1.19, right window 1.13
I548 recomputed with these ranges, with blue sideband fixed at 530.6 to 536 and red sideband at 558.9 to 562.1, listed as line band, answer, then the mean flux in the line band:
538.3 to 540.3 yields -0.01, 1.19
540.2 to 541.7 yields 0.09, 1.09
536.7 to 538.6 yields 0.09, 1.09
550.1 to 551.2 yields -0.06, 1.23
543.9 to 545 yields -0.02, 1.2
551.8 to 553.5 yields -0.05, 1.22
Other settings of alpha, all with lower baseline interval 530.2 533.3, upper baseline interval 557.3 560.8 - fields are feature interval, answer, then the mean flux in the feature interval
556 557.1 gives -0.04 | 1.18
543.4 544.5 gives 0.01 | 1.16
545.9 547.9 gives -0.04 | 1.2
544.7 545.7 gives 0.03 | 1.14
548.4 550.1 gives -0.09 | 1.26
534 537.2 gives 0.04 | 1.14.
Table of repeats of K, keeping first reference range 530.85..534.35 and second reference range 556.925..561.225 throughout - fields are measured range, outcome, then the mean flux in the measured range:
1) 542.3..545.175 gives 0.01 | 1.17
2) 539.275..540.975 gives 0.09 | 1.09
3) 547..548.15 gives -0.04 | 1.22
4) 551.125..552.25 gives -0.03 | 1.2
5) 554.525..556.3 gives 0.00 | 1.16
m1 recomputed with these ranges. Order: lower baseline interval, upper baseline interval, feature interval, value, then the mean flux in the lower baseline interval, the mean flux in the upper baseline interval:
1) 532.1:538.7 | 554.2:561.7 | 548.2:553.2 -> -0.32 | 1.15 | 1.15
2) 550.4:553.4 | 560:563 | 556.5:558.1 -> 0.05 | 1.21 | 1.16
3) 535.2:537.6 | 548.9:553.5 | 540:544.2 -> 0.12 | 1.14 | 1.22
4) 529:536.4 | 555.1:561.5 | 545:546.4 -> 0.08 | 1.18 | 1.15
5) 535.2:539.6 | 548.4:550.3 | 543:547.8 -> 0.23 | 1.16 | 1.24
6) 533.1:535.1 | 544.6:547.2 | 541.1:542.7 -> -0.03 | 1.18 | 1.15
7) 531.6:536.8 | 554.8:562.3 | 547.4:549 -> -0.10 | 1.18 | 1.15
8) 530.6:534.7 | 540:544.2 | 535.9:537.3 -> 0.07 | 1.22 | 1.14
